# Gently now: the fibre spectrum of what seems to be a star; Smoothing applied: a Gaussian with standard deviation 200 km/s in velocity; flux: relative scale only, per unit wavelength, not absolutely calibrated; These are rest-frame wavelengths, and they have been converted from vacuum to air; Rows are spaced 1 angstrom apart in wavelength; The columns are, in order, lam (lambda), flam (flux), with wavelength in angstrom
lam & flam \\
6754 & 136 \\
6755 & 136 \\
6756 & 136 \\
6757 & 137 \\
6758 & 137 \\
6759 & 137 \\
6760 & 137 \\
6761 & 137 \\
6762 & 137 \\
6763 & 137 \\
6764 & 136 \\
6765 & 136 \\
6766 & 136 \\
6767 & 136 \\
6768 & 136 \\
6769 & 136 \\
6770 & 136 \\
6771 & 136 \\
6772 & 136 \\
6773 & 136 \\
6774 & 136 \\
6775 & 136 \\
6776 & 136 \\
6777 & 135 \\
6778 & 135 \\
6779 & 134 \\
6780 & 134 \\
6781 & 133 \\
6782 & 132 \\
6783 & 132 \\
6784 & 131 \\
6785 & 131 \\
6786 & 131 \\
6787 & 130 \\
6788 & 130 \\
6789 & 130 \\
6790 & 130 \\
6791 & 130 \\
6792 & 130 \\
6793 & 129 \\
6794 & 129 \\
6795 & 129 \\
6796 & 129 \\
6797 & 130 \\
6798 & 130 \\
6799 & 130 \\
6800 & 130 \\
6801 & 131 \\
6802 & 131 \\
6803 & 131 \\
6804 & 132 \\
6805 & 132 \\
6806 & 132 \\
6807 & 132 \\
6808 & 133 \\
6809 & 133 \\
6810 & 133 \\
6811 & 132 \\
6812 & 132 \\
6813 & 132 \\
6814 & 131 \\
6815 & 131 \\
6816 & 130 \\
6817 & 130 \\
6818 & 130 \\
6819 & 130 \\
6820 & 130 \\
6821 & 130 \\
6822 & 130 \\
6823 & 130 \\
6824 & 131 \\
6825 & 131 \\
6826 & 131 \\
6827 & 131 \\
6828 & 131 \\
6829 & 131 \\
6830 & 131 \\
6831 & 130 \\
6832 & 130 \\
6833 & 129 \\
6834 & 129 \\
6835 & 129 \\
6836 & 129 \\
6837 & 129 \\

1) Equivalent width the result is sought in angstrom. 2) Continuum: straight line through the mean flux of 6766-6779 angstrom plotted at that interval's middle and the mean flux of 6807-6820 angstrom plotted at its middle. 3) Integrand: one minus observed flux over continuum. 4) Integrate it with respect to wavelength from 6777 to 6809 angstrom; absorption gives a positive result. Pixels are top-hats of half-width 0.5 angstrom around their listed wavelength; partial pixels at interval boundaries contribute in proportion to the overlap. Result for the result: 0.6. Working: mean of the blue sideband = 136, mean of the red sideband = 131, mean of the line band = 131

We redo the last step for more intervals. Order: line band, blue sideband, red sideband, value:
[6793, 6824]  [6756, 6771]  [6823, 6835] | 0.3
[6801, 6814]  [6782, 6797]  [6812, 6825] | -0.2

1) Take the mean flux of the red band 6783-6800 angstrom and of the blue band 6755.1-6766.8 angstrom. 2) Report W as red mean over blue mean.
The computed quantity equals 1.0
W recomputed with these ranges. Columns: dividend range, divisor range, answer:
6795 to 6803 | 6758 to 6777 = 0.95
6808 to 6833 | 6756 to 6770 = 0.96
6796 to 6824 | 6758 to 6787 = 0.97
